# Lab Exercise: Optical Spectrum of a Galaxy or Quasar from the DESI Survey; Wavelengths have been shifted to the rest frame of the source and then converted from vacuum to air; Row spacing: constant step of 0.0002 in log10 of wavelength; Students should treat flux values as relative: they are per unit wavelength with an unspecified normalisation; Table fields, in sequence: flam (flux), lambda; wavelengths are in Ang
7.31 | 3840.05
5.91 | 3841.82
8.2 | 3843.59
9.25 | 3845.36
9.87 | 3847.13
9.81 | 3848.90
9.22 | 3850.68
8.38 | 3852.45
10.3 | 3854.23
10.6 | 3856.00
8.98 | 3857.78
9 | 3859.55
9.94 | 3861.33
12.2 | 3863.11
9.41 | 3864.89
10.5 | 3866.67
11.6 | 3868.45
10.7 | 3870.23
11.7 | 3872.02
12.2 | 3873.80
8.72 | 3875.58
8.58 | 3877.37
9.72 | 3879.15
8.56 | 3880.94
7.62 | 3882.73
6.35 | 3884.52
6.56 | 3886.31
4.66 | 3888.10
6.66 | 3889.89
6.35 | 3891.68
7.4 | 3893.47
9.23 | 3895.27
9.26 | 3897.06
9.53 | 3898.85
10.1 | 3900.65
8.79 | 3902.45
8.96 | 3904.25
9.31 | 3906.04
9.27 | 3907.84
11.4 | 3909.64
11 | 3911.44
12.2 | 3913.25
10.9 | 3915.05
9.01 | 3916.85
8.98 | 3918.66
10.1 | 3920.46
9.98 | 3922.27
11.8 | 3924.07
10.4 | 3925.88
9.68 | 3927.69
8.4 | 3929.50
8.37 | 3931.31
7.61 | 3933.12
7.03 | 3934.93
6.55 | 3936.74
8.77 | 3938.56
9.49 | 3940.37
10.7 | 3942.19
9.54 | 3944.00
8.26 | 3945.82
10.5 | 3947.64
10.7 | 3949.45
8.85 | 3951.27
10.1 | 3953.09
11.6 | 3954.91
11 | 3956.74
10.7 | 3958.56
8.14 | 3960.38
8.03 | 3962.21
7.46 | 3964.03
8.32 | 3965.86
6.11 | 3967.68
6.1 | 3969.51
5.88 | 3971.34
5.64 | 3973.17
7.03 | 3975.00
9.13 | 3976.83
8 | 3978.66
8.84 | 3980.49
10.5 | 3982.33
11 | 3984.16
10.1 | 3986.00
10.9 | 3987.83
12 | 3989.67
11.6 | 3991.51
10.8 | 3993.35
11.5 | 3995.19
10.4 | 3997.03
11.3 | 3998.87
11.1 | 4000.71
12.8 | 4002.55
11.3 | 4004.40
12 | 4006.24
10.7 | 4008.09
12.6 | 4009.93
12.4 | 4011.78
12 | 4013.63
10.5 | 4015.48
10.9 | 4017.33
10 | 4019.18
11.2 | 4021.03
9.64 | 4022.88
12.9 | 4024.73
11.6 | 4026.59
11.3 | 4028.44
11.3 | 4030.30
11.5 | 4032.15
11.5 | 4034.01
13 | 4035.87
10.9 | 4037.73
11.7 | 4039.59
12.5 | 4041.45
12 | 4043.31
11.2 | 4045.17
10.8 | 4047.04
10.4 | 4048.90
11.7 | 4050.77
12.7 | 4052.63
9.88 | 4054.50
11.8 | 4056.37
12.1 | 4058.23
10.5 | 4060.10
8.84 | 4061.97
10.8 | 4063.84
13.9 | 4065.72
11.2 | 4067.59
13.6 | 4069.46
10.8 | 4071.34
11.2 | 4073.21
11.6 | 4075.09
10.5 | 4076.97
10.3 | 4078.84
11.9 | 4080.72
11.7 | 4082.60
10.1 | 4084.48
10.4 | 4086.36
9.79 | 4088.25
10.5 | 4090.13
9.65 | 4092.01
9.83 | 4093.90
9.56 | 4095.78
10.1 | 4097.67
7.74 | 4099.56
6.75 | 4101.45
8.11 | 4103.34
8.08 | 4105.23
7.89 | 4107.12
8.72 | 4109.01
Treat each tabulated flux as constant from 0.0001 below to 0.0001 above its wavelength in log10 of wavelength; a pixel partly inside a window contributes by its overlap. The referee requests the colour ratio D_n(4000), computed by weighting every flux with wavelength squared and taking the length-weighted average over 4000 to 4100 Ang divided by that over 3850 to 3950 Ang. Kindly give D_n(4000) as 1.29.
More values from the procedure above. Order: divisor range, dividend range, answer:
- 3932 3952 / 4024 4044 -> 1.39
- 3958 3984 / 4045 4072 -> 1.50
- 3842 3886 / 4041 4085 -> 1.31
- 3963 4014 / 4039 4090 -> 1.18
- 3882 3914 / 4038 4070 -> 1.44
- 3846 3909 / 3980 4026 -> 1.30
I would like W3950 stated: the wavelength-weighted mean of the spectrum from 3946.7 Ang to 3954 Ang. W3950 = 10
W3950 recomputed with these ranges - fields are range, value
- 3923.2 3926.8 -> 11.1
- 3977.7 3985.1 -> 9.58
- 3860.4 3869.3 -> 10.7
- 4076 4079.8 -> 10.4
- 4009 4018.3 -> 11.7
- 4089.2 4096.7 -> 9.89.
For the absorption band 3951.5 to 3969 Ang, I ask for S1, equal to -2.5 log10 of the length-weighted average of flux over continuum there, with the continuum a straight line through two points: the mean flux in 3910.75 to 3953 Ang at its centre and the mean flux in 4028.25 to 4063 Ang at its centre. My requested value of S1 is 0.11 mag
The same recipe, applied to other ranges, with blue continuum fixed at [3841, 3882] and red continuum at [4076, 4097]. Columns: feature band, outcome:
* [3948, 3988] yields 0.14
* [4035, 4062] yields -0.11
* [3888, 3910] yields 0.14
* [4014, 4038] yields -0.11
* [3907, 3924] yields -0.06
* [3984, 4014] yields -0.13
